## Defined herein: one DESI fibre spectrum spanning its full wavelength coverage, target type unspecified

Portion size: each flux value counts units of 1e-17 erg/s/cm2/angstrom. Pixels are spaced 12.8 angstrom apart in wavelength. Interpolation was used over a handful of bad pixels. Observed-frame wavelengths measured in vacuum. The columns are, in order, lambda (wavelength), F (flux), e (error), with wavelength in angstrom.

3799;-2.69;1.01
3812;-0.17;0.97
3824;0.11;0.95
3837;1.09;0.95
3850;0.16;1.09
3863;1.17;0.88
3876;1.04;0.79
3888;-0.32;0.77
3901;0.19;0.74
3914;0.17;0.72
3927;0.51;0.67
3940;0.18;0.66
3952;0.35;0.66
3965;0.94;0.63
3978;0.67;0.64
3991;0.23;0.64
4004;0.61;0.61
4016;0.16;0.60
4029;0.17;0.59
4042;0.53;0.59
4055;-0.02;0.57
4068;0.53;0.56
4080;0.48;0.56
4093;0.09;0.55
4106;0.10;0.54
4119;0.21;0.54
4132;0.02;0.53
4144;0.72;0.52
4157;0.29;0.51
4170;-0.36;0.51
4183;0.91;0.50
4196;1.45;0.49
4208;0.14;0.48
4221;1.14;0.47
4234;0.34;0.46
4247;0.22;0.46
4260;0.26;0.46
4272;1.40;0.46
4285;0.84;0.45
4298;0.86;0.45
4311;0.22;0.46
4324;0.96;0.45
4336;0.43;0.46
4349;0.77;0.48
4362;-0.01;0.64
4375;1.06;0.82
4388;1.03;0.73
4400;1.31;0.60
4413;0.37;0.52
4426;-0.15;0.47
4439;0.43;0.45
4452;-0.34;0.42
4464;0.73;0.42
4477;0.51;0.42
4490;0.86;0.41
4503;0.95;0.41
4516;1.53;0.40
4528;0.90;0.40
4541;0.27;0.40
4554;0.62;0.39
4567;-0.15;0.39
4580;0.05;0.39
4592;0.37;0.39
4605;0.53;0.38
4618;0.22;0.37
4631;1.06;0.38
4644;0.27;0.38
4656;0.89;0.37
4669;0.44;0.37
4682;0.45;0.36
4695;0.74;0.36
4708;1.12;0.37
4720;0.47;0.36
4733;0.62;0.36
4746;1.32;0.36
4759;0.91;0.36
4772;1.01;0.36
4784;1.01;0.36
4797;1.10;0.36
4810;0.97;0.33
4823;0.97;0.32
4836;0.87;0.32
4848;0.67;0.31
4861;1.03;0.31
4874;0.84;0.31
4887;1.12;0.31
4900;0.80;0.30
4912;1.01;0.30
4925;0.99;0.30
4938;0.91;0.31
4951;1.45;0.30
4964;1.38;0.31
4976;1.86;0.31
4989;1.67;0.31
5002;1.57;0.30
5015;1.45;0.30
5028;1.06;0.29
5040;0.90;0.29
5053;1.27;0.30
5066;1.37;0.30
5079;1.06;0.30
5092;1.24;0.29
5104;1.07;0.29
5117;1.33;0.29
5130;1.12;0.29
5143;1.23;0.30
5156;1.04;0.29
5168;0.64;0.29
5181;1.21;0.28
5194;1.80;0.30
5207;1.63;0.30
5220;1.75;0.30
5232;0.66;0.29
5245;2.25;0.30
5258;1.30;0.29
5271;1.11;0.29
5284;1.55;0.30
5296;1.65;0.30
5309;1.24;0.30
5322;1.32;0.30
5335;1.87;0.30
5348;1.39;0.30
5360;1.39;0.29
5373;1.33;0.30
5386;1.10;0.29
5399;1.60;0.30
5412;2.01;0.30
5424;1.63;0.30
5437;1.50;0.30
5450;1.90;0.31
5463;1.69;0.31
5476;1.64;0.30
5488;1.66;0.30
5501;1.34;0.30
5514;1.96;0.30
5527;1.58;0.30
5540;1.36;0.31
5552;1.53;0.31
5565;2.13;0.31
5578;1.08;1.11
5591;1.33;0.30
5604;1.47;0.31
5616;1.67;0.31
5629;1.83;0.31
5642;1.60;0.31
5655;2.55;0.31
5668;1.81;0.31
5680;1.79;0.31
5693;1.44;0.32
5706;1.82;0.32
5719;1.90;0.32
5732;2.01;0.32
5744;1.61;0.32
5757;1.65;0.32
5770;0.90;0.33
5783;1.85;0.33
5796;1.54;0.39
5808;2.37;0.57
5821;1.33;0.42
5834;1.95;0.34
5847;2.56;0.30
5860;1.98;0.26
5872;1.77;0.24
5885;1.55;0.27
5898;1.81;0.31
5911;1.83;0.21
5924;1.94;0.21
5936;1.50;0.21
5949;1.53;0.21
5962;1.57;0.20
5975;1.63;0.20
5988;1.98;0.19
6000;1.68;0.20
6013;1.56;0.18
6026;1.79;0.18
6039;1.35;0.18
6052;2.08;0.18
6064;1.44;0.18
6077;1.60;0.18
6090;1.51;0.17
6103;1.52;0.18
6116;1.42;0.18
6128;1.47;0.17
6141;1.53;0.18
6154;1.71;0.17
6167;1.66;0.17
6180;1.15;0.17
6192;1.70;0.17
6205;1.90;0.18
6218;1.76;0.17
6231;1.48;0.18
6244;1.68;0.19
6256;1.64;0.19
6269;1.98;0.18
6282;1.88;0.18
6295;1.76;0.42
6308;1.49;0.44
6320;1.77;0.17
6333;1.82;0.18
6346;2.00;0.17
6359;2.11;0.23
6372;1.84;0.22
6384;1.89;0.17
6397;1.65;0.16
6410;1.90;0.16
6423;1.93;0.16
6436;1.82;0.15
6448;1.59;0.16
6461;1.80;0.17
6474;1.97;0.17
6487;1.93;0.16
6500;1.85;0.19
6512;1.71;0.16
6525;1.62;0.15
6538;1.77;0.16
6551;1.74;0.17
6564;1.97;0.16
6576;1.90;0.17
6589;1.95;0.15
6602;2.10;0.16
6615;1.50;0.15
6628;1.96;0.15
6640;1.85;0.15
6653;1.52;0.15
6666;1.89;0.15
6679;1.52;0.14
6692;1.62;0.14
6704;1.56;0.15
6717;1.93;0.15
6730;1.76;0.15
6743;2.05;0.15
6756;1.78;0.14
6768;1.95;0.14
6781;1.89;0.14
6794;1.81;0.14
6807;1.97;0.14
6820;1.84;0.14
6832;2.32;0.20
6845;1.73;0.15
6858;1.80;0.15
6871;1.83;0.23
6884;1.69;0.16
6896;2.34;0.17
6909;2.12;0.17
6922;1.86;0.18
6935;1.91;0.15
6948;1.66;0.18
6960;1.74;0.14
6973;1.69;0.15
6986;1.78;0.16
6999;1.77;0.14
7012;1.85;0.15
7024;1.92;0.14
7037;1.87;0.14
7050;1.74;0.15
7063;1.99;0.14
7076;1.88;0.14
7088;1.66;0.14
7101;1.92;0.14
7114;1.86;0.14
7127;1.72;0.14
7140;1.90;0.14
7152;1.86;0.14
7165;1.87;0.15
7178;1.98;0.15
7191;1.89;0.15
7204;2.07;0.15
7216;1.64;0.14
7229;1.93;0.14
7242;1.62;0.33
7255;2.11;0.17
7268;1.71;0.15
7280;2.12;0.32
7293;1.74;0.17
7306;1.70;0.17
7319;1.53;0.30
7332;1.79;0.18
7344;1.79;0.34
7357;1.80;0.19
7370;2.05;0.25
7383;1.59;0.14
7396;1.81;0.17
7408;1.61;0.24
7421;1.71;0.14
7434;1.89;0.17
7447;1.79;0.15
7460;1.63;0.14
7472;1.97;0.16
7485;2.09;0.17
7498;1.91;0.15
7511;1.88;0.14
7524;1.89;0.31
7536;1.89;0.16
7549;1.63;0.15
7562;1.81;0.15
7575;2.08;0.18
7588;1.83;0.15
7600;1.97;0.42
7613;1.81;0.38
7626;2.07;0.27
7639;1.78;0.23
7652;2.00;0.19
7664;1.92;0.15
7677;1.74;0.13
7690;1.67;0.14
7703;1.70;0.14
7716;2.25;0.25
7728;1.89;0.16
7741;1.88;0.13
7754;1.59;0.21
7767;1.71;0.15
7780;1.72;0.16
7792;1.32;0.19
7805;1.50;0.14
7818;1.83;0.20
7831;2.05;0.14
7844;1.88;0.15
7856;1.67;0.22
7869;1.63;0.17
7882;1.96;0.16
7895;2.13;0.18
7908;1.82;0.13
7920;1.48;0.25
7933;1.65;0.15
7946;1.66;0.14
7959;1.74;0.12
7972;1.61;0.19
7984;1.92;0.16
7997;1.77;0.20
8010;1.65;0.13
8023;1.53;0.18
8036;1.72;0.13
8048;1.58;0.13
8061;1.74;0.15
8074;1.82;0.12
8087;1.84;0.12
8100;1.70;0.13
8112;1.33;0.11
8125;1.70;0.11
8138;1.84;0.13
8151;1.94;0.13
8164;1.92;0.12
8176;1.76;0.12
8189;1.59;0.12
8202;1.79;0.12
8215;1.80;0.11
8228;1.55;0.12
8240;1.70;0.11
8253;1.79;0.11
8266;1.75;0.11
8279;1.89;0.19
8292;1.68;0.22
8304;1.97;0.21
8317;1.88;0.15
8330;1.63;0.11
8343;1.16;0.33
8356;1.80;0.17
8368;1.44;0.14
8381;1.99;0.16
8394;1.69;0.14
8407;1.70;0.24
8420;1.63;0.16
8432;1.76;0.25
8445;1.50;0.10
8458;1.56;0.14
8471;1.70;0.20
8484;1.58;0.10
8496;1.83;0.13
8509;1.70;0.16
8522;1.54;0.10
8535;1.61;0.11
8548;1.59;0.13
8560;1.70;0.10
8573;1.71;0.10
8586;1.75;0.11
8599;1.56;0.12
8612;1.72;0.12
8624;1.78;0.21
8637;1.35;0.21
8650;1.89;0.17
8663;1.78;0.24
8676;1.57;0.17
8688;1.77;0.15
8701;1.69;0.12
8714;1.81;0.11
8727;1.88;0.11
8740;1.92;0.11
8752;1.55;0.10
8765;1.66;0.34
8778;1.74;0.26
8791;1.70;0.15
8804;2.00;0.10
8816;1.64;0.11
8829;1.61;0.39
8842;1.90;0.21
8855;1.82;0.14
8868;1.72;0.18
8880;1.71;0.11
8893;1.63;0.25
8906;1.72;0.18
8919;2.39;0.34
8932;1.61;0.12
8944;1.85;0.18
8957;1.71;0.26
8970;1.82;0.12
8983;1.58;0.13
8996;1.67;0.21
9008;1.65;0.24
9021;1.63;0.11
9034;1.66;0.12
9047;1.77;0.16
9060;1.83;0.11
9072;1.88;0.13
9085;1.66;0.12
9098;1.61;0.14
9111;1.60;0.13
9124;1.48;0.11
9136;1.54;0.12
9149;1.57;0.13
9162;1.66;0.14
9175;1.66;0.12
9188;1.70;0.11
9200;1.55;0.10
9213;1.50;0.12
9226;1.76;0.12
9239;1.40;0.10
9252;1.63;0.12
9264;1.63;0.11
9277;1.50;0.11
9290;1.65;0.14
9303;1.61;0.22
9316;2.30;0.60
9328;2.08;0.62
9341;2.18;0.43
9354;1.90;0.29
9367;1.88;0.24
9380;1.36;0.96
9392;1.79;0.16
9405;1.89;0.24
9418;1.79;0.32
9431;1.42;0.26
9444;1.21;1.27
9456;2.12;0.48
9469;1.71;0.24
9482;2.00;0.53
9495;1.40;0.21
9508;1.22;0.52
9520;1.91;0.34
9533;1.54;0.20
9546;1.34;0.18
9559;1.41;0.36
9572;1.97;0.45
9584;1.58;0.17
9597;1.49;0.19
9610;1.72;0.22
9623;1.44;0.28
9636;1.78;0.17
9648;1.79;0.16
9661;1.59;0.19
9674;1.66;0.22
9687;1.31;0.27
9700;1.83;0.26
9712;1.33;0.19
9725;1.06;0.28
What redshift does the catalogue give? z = 0.18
